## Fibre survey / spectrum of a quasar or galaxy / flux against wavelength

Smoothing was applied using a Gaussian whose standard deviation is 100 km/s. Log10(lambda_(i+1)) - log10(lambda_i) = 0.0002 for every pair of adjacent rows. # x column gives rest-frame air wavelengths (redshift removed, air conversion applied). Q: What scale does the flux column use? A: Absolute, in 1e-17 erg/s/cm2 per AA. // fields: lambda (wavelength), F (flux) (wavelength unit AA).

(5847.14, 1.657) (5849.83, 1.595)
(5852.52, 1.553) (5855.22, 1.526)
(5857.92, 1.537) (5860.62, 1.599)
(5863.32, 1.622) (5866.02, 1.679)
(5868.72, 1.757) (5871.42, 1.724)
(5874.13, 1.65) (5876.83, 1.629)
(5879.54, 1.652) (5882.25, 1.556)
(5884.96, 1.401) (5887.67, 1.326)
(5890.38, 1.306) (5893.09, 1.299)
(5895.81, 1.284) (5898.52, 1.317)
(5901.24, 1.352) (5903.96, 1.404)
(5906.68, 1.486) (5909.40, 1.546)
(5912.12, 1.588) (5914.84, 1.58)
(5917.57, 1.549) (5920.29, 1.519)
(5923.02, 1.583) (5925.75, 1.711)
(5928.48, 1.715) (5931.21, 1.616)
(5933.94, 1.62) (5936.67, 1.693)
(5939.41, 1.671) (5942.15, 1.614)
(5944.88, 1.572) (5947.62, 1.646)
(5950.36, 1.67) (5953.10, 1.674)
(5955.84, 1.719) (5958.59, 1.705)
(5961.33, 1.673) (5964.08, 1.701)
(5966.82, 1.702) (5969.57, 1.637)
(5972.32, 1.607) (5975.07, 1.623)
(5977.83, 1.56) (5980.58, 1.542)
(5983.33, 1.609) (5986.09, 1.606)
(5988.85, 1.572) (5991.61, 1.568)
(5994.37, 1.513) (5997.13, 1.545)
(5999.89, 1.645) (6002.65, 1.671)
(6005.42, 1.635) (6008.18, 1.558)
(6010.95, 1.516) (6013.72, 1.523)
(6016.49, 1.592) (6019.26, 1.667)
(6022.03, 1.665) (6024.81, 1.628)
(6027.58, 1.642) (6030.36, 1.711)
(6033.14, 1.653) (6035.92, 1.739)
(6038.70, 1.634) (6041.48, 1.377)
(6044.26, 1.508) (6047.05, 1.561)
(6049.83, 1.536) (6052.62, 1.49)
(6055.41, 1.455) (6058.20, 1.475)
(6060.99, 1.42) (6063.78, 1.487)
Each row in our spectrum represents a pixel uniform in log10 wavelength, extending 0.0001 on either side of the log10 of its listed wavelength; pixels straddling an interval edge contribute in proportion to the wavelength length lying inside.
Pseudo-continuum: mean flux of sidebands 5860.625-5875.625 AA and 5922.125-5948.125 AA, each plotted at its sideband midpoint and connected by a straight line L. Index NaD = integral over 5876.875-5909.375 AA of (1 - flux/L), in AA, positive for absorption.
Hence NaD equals 4.9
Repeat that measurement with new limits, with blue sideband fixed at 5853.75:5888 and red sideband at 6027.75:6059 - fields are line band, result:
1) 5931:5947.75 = -0.53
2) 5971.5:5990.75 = -0.15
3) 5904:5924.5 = 0.60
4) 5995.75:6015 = -0.19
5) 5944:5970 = -1.54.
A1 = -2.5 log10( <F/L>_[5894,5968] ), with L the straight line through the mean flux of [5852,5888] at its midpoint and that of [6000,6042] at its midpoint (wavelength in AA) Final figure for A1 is 0.01 mag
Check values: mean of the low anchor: 1.59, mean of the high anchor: 1.62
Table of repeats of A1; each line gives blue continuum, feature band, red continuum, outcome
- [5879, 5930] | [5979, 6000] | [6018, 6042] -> 0.01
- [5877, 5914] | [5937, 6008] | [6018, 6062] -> -0.08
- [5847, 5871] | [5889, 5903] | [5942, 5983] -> 0.23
